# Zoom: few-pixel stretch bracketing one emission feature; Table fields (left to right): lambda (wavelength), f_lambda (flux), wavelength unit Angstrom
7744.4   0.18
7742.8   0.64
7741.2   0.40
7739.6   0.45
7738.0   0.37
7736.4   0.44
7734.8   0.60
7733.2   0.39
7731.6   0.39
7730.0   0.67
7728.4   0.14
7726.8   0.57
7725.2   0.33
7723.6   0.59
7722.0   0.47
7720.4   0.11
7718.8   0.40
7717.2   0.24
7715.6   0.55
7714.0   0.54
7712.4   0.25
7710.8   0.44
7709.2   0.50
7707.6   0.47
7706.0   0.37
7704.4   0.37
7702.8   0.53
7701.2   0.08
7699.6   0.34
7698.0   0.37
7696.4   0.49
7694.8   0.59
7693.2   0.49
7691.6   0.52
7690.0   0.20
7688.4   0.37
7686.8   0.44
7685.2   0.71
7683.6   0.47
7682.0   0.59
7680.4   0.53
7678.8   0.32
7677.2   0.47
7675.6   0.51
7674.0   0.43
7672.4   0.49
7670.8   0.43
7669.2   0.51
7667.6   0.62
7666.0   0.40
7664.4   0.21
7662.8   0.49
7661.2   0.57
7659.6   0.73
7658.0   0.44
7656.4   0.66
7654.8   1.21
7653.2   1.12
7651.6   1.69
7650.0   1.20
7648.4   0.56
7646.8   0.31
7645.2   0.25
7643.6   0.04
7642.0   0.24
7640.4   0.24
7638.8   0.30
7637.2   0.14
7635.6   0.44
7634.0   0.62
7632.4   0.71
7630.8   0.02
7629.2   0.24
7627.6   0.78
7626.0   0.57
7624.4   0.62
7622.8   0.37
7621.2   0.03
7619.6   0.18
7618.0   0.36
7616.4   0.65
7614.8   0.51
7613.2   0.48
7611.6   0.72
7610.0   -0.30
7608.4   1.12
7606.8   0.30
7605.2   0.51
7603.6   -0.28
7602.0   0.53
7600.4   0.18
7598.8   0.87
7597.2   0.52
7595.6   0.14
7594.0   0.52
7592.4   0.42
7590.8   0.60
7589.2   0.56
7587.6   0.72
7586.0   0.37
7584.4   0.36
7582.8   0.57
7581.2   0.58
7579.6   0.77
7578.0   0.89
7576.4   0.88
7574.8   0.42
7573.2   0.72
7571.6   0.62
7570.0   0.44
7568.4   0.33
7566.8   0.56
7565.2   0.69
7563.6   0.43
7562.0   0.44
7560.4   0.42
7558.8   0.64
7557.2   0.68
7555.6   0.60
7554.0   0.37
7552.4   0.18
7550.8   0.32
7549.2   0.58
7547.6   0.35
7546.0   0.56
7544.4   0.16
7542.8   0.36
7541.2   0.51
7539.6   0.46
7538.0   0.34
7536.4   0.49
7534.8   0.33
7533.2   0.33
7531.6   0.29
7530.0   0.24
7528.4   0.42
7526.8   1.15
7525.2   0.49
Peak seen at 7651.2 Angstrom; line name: [O III] 5007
